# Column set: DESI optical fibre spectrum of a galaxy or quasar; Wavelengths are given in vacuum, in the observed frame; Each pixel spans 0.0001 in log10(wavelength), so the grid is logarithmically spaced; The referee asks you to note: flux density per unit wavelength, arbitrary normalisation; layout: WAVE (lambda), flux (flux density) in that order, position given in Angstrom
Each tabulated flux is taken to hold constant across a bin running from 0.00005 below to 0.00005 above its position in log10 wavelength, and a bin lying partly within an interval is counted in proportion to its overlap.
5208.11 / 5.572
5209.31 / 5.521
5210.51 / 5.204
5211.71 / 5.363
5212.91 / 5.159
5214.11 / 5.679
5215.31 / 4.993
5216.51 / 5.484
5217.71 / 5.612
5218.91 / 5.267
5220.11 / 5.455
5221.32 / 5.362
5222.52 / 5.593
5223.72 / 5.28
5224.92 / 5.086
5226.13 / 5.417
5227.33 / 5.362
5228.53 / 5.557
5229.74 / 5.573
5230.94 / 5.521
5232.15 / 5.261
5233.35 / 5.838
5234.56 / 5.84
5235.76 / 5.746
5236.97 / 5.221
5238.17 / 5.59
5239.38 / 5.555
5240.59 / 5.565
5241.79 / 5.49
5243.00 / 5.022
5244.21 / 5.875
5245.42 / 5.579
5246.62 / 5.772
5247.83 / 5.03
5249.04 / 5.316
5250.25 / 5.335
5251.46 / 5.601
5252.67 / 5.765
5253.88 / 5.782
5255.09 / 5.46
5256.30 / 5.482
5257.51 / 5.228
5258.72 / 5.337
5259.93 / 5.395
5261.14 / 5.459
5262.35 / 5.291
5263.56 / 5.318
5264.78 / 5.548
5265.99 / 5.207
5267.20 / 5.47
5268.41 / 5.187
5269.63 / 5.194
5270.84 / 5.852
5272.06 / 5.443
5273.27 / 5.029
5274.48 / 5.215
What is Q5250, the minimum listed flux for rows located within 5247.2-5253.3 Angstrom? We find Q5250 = 5.03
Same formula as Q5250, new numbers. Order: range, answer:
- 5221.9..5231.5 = 5.086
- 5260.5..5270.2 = 5.187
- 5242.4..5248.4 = 5.022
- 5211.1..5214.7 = 5.159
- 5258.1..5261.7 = 5.337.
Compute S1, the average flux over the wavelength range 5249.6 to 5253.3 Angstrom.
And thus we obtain 5.56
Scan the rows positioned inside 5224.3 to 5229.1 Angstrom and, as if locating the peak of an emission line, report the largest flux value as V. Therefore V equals 5.557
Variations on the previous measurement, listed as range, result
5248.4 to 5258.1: 5.782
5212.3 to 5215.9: 5.679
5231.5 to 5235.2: 5.84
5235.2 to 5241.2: 5.746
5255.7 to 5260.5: 5.482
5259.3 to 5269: 5.548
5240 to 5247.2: 5.875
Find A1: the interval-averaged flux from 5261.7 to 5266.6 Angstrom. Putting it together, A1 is 5.34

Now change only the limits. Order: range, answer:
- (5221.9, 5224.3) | 5.45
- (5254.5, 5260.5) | 5.38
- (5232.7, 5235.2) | 5.84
